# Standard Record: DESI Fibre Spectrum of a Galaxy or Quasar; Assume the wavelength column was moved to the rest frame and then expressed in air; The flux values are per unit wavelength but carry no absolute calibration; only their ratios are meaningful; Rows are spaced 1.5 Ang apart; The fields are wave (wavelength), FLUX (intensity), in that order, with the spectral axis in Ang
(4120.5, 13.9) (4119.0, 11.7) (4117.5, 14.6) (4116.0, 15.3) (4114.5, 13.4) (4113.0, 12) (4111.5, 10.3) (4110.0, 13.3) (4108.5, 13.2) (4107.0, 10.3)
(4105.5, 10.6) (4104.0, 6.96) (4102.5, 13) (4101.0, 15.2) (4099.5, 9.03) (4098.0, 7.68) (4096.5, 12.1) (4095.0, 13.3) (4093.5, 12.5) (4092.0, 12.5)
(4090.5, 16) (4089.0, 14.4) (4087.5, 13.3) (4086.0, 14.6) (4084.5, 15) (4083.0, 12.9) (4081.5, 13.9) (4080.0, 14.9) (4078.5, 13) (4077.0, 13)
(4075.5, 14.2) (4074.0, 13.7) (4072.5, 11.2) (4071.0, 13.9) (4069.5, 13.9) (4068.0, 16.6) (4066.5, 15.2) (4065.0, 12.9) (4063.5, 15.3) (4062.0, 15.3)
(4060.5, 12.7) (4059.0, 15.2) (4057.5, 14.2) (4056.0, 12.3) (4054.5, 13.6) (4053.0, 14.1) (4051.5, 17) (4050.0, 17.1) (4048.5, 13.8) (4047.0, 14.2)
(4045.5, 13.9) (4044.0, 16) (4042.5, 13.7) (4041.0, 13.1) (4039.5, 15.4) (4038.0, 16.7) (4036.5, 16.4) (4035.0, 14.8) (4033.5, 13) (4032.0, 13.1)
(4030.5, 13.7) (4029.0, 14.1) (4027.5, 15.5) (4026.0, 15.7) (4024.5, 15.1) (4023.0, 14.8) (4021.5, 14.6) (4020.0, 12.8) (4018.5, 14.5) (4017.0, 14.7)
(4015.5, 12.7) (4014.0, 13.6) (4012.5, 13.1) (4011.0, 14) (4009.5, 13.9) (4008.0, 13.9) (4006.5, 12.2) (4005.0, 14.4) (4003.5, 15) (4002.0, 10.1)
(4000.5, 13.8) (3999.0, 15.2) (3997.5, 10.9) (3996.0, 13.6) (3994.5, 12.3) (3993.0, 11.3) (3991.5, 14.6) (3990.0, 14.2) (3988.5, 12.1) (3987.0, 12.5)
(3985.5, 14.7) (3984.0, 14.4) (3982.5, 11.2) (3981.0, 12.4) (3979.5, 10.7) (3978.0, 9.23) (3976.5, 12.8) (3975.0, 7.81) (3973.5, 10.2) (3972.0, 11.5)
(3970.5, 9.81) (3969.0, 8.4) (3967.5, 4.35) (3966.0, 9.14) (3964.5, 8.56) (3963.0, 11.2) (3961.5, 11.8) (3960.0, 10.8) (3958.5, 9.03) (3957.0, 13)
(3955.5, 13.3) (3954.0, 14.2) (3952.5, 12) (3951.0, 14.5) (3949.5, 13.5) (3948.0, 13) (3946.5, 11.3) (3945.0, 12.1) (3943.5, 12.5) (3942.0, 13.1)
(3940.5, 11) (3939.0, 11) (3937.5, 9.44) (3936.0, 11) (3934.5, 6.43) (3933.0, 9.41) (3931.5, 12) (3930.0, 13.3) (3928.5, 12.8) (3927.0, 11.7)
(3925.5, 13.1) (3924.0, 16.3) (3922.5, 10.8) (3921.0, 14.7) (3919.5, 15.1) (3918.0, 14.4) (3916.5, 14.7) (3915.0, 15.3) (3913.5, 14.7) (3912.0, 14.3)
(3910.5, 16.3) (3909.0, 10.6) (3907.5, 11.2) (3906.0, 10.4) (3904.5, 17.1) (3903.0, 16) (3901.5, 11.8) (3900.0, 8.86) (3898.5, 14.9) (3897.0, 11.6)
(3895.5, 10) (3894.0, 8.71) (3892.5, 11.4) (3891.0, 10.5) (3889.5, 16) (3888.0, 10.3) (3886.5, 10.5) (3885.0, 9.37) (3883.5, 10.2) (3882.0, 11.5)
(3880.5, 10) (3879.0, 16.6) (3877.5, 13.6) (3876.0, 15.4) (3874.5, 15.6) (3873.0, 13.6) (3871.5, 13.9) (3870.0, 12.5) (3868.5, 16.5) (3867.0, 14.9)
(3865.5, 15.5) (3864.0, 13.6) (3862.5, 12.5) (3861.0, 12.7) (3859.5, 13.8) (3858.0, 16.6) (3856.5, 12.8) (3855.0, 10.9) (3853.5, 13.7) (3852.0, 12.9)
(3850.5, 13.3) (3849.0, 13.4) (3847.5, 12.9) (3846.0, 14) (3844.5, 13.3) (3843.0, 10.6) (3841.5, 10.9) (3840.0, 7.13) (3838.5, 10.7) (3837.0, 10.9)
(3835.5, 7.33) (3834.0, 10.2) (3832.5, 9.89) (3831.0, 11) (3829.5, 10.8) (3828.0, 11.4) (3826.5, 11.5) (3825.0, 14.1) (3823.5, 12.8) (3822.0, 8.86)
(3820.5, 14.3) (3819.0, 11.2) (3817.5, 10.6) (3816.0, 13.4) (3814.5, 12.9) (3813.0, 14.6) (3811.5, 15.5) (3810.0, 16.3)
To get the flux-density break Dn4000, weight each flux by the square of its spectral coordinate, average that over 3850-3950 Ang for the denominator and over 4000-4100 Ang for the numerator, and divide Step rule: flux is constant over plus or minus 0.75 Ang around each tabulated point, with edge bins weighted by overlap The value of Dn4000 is 1.18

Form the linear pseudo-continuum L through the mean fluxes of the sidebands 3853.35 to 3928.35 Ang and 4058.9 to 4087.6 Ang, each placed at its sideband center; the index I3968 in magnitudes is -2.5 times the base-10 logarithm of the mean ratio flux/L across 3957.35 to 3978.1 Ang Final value 0.36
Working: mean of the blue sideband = 13.1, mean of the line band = 9.69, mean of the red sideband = 14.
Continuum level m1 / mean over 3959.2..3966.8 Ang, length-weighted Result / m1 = 10.3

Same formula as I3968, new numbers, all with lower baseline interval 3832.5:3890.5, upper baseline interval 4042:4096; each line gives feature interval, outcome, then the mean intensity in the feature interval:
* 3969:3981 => 0.29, 10.3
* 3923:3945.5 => 0.13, 11.7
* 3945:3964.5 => 0.10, 12.2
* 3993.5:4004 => 0.06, 12.9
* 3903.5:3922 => -0.09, 14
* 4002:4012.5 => 0.01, 13.6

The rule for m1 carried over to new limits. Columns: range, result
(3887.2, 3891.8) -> 12.2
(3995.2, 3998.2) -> 12.3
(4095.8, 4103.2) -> 11.4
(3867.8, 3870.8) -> 14.5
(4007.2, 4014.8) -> 13.7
